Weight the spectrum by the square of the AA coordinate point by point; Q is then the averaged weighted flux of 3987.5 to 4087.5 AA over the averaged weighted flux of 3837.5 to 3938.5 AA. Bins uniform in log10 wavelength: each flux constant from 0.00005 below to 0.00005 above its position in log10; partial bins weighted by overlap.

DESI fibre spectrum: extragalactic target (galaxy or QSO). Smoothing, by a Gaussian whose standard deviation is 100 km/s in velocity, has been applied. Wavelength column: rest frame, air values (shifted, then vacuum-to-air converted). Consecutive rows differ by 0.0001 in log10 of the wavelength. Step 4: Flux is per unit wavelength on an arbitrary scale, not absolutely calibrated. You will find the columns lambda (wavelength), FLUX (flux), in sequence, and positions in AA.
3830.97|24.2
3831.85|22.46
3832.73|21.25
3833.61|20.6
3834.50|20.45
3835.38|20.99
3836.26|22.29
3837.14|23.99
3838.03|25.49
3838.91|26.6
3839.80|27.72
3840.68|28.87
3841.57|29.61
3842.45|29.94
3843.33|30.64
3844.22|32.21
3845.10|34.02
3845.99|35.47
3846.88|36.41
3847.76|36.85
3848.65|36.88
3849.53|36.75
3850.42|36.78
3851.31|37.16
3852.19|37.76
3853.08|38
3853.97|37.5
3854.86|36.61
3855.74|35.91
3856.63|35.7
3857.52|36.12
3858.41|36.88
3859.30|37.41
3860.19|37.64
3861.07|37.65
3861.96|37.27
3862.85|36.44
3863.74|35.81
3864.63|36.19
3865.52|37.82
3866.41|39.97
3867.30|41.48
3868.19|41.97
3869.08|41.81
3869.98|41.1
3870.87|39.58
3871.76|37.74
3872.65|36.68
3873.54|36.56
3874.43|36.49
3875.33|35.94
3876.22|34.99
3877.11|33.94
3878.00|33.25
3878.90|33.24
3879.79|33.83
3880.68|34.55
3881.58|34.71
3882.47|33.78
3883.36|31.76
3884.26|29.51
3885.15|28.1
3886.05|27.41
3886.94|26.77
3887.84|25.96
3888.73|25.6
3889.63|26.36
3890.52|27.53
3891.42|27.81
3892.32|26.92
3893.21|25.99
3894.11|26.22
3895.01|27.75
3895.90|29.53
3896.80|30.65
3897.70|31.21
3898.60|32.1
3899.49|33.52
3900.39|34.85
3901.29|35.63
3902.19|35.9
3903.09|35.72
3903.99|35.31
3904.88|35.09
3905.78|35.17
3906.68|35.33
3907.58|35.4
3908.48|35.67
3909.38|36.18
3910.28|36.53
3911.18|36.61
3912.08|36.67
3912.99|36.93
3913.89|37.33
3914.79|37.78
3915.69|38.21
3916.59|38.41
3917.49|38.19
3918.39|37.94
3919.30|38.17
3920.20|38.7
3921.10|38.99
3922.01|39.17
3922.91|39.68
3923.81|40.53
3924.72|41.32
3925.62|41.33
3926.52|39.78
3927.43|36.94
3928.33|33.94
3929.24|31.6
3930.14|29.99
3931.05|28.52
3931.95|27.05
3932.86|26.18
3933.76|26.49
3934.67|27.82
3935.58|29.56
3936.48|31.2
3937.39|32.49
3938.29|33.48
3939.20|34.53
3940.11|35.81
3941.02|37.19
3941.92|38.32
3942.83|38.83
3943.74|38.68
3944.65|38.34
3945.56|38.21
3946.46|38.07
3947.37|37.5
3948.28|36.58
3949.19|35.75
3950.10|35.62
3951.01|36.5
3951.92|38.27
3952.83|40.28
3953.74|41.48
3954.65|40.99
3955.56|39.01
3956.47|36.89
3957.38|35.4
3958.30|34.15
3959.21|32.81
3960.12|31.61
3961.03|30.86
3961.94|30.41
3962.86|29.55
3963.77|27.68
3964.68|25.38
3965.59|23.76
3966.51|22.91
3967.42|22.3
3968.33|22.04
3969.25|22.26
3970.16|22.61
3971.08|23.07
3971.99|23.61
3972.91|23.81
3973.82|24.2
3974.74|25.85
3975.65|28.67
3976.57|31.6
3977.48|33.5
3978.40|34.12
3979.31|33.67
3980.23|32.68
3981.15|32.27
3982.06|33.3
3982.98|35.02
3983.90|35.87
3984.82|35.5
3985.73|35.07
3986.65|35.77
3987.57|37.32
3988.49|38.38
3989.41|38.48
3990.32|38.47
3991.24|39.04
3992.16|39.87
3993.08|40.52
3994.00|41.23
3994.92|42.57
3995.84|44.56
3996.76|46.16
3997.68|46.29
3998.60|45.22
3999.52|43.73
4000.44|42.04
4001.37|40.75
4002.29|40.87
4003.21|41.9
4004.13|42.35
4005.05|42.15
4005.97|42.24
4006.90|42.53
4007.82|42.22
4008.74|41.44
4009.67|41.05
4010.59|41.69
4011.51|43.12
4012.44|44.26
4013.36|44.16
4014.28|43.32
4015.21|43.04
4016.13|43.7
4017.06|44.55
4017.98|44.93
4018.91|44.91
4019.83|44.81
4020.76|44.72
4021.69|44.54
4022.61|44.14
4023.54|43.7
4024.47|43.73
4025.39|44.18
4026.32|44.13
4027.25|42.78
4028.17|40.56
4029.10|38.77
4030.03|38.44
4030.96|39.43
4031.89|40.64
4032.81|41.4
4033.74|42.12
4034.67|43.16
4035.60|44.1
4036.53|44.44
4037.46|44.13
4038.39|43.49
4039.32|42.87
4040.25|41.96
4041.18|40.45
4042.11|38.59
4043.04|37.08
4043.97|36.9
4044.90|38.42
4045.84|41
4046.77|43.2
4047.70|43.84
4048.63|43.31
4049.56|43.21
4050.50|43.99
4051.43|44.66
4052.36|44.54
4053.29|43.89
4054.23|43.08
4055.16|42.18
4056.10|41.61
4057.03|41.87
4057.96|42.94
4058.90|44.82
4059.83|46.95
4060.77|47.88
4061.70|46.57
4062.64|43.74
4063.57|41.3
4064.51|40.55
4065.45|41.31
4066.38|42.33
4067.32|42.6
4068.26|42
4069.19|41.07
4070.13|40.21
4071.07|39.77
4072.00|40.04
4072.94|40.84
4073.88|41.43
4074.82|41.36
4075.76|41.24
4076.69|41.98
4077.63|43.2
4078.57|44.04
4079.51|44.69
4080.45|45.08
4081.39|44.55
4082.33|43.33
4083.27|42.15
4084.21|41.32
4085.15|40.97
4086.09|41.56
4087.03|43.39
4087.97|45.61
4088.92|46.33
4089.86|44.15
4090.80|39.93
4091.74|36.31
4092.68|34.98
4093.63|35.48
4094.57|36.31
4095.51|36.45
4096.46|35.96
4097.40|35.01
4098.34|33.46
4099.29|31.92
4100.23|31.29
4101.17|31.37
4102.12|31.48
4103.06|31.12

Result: 1.34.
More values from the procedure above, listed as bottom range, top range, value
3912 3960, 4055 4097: 1.24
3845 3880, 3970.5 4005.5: 1.05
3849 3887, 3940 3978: 0.93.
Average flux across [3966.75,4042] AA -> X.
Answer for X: 38.9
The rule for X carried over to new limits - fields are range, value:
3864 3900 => 32.9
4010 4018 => 43.6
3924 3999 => 34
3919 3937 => 34.3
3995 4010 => 42.8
